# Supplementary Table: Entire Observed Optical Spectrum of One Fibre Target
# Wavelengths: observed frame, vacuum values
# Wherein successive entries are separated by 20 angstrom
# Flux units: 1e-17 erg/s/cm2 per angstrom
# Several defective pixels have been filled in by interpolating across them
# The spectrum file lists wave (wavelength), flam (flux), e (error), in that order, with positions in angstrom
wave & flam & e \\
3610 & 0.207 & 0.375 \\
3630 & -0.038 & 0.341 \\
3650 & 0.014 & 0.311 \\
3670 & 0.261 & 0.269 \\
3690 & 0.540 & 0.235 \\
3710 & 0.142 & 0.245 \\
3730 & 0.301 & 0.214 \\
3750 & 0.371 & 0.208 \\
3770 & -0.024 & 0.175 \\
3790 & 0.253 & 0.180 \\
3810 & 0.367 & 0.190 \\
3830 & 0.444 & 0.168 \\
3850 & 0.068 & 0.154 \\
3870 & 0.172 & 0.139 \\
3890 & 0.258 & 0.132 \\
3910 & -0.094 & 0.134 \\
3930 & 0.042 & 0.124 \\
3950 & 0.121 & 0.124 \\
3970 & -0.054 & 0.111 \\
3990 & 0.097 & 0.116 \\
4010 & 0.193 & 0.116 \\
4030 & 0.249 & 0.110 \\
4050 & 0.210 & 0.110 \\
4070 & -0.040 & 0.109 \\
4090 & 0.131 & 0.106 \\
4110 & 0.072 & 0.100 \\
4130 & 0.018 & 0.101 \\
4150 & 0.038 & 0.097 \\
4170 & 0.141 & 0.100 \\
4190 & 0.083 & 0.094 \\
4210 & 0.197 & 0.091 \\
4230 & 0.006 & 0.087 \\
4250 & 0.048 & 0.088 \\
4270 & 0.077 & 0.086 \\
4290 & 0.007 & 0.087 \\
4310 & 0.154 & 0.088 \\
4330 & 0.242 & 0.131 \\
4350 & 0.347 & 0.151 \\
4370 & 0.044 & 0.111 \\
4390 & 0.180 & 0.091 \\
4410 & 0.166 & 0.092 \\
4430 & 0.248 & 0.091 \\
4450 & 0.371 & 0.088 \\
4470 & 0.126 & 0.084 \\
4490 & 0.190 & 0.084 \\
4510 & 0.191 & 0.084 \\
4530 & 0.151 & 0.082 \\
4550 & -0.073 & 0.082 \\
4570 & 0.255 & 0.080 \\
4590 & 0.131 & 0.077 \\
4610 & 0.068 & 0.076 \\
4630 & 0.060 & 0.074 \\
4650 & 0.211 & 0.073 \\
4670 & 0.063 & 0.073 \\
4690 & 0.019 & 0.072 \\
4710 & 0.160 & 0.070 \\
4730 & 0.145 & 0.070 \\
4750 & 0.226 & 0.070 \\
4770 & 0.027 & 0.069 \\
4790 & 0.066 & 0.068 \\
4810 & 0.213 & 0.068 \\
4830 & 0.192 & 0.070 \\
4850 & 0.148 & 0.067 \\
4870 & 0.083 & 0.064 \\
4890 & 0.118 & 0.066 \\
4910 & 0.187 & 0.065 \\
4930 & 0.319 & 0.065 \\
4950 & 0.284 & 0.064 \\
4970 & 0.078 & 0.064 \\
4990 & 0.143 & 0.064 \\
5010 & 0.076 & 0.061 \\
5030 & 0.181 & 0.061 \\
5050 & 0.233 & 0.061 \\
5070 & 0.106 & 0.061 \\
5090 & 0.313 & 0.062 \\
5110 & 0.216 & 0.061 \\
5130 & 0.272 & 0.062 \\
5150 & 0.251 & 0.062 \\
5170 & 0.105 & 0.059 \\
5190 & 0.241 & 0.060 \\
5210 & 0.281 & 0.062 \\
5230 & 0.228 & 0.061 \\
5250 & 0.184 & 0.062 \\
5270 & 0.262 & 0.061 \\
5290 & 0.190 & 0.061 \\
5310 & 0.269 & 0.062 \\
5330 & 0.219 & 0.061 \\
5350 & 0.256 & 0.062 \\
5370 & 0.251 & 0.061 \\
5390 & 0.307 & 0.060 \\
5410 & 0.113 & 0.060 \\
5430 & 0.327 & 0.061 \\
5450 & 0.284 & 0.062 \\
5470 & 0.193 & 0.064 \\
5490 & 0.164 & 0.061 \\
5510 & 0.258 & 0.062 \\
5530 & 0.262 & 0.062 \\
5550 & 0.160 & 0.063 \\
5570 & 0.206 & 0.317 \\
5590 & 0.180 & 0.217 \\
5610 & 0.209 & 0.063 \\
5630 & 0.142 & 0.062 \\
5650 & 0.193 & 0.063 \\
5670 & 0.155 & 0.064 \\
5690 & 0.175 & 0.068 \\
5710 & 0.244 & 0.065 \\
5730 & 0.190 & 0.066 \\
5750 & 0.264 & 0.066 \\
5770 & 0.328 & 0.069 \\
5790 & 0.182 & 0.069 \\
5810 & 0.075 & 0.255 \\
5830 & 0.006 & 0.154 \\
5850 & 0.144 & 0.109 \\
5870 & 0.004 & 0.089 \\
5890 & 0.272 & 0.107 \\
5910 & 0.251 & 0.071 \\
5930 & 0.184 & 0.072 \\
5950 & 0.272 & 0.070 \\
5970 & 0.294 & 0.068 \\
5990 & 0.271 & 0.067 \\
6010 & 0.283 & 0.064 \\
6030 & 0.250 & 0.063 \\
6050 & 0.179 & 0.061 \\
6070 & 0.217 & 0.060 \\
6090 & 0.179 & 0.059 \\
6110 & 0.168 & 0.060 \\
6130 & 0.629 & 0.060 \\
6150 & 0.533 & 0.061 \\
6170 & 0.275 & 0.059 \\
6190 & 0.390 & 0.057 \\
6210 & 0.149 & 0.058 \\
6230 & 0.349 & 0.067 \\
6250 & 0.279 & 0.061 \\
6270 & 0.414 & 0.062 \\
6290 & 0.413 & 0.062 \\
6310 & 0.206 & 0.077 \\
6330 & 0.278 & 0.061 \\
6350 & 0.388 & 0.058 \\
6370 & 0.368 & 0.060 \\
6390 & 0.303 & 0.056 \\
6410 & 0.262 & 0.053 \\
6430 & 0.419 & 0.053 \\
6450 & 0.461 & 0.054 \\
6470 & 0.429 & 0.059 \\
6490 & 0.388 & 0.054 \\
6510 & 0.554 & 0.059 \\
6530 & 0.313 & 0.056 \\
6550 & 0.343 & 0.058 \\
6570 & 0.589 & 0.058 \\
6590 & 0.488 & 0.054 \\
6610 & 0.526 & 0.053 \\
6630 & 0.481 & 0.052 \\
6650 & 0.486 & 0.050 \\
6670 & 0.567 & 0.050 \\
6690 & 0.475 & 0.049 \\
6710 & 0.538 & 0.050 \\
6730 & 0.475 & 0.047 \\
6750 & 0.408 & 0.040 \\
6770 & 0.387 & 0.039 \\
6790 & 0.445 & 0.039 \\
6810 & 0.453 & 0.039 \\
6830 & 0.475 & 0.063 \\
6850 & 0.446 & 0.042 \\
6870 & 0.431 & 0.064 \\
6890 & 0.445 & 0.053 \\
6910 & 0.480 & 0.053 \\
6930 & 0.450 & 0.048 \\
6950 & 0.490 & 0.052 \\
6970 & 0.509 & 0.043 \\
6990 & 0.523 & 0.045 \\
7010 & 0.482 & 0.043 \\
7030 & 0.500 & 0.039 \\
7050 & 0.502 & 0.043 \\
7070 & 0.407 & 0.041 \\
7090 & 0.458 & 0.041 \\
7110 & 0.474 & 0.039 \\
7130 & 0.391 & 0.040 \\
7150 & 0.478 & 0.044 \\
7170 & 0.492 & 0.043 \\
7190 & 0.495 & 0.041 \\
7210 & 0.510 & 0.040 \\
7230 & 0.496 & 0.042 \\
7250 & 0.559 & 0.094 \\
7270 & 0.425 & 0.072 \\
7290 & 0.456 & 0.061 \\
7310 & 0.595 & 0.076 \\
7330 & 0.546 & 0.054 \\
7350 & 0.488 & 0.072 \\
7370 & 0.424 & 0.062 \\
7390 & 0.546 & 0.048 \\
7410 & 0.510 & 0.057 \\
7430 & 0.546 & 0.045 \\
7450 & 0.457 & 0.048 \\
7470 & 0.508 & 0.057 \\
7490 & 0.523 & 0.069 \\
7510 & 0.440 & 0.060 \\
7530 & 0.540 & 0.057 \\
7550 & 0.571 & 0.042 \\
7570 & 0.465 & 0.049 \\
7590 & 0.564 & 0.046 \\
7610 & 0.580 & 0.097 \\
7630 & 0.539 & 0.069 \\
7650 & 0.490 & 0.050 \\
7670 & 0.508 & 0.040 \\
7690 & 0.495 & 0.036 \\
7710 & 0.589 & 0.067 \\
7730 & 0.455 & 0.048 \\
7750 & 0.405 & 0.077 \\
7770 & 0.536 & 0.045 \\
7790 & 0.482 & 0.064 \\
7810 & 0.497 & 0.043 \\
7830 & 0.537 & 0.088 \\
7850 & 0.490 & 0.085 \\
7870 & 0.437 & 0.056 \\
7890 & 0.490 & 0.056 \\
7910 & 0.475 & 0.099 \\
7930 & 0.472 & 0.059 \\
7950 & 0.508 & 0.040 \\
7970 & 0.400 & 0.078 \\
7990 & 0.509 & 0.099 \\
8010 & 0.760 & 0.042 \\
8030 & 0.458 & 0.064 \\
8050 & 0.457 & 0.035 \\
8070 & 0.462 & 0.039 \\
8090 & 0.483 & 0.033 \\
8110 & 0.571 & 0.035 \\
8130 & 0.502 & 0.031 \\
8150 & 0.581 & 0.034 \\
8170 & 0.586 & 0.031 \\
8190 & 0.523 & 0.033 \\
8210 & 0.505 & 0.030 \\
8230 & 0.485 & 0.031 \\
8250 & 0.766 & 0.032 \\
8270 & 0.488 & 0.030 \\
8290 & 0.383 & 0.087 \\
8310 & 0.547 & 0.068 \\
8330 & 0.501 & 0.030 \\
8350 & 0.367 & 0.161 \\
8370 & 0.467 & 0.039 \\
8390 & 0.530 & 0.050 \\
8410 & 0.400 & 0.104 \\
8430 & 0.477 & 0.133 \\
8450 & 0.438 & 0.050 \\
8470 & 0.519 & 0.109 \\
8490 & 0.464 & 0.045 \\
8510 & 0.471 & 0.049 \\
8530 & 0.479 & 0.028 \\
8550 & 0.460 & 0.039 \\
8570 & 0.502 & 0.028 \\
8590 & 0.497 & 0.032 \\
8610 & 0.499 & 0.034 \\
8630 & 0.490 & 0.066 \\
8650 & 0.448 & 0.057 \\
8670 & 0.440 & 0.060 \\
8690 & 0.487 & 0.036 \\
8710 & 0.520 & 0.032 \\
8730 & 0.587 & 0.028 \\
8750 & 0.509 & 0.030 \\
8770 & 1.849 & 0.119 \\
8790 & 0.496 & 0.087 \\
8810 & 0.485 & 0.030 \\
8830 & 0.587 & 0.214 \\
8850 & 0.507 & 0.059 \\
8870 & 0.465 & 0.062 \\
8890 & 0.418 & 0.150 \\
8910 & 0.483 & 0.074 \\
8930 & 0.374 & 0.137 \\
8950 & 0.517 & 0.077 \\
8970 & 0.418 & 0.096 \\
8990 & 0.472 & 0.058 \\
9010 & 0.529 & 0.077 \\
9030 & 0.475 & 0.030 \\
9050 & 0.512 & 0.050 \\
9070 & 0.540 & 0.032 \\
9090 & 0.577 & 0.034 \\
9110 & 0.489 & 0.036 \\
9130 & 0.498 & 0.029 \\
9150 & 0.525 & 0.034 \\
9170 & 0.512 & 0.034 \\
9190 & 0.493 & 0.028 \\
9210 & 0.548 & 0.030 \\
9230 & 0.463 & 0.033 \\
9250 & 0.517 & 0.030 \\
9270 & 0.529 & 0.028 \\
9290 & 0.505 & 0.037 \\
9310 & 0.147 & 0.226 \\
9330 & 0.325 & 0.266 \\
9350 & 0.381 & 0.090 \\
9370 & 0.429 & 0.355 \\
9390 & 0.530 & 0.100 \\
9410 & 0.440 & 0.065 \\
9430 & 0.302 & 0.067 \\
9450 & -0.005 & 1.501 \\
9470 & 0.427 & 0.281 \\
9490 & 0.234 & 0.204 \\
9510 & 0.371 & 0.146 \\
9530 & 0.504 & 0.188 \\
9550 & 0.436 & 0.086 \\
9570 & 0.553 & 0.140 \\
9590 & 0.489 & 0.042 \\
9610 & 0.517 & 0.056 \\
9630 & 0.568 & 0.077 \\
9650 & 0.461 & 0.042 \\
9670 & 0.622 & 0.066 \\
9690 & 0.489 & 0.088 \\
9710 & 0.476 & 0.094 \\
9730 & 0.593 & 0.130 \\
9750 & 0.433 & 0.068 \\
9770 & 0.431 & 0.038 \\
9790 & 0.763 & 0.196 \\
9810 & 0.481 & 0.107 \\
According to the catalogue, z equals 0.646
